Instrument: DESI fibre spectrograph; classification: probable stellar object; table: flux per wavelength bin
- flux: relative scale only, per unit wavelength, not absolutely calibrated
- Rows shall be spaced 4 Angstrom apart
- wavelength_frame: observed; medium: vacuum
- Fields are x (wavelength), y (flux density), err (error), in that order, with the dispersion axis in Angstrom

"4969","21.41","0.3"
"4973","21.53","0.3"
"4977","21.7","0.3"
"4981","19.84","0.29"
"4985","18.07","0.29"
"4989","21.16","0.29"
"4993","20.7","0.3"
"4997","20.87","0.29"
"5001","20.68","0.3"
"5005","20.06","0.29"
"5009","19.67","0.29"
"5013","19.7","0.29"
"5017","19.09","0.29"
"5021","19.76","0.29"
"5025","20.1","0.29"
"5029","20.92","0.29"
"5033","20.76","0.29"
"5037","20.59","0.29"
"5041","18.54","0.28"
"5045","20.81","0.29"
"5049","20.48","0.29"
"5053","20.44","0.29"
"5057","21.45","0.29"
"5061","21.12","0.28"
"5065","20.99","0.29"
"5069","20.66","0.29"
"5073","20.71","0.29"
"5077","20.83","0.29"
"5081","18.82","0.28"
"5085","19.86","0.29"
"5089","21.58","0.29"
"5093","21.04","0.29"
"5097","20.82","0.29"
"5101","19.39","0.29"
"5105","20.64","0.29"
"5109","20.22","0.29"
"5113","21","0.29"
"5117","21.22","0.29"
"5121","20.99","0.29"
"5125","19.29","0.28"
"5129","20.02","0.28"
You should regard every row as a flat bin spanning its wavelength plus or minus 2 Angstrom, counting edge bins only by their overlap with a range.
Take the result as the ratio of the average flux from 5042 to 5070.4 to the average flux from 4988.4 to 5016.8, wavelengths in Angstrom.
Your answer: 1.02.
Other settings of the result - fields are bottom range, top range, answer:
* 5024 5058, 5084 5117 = 1.01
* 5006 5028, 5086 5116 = 1.05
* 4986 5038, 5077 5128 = 1.01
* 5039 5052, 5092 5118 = 1.03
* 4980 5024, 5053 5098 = 1.04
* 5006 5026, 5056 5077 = 1.07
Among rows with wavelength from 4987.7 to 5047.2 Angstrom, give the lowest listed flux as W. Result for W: 18.54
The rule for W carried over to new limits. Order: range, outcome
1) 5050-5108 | 18.82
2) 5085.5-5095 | 21.04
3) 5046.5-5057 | 20.44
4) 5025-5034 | 20.1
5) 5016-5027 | 19.09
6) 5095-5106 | 19.39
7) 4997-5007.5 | 20.06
